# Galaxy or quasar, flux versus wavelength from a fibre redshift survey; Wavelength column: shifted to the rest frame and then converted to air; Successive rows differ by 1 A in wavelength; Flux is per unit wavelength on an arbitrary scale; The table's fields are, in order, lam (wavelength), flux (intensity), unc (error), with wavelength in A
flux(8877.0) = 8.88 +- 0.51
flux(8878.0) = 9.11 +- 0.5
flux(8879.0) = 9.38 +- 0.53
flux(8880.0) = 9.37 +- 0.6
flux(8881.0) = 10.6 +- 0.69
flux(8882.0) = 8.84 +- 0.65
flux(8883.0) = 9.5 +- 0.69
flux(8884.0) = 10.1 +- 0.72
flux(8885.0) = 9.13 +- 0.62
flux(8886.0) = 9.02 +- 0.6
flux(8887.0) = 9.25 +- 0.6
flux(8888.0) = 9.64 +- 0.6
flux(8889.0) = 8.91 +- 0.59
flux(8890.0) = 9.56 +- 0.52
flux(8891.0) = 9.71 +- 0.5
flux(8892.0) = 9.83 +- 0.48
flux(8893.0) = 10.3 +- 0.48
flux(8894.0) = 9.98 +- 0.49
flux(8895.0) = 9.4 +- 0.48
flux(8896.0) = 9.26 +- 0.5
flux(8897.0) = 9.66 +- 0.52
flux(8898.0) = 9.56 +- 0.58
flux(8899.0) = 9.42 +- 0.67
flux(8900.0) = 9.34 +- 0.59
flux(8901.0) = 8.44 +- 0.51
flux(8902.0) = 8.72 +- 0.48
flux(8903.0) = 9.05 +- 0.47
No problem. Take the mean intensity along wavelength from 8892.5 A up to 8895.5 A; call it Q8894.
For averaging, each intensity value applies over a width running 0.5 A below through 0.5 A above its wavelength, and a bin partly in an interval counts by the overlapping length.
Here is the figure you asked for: 9.89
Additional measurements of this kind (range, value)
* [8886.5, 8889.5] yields 9.27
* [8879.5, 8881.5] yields 9.98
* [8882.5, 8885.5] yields 9.58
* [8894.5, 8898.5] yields 9.47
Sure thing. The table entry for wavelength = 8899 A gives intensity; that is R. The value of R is 9.42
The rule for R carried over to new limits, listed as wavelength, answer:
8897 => 9.66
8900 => 9.34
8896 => 9.26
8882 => 8.84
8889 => 8.91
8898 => 9.56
